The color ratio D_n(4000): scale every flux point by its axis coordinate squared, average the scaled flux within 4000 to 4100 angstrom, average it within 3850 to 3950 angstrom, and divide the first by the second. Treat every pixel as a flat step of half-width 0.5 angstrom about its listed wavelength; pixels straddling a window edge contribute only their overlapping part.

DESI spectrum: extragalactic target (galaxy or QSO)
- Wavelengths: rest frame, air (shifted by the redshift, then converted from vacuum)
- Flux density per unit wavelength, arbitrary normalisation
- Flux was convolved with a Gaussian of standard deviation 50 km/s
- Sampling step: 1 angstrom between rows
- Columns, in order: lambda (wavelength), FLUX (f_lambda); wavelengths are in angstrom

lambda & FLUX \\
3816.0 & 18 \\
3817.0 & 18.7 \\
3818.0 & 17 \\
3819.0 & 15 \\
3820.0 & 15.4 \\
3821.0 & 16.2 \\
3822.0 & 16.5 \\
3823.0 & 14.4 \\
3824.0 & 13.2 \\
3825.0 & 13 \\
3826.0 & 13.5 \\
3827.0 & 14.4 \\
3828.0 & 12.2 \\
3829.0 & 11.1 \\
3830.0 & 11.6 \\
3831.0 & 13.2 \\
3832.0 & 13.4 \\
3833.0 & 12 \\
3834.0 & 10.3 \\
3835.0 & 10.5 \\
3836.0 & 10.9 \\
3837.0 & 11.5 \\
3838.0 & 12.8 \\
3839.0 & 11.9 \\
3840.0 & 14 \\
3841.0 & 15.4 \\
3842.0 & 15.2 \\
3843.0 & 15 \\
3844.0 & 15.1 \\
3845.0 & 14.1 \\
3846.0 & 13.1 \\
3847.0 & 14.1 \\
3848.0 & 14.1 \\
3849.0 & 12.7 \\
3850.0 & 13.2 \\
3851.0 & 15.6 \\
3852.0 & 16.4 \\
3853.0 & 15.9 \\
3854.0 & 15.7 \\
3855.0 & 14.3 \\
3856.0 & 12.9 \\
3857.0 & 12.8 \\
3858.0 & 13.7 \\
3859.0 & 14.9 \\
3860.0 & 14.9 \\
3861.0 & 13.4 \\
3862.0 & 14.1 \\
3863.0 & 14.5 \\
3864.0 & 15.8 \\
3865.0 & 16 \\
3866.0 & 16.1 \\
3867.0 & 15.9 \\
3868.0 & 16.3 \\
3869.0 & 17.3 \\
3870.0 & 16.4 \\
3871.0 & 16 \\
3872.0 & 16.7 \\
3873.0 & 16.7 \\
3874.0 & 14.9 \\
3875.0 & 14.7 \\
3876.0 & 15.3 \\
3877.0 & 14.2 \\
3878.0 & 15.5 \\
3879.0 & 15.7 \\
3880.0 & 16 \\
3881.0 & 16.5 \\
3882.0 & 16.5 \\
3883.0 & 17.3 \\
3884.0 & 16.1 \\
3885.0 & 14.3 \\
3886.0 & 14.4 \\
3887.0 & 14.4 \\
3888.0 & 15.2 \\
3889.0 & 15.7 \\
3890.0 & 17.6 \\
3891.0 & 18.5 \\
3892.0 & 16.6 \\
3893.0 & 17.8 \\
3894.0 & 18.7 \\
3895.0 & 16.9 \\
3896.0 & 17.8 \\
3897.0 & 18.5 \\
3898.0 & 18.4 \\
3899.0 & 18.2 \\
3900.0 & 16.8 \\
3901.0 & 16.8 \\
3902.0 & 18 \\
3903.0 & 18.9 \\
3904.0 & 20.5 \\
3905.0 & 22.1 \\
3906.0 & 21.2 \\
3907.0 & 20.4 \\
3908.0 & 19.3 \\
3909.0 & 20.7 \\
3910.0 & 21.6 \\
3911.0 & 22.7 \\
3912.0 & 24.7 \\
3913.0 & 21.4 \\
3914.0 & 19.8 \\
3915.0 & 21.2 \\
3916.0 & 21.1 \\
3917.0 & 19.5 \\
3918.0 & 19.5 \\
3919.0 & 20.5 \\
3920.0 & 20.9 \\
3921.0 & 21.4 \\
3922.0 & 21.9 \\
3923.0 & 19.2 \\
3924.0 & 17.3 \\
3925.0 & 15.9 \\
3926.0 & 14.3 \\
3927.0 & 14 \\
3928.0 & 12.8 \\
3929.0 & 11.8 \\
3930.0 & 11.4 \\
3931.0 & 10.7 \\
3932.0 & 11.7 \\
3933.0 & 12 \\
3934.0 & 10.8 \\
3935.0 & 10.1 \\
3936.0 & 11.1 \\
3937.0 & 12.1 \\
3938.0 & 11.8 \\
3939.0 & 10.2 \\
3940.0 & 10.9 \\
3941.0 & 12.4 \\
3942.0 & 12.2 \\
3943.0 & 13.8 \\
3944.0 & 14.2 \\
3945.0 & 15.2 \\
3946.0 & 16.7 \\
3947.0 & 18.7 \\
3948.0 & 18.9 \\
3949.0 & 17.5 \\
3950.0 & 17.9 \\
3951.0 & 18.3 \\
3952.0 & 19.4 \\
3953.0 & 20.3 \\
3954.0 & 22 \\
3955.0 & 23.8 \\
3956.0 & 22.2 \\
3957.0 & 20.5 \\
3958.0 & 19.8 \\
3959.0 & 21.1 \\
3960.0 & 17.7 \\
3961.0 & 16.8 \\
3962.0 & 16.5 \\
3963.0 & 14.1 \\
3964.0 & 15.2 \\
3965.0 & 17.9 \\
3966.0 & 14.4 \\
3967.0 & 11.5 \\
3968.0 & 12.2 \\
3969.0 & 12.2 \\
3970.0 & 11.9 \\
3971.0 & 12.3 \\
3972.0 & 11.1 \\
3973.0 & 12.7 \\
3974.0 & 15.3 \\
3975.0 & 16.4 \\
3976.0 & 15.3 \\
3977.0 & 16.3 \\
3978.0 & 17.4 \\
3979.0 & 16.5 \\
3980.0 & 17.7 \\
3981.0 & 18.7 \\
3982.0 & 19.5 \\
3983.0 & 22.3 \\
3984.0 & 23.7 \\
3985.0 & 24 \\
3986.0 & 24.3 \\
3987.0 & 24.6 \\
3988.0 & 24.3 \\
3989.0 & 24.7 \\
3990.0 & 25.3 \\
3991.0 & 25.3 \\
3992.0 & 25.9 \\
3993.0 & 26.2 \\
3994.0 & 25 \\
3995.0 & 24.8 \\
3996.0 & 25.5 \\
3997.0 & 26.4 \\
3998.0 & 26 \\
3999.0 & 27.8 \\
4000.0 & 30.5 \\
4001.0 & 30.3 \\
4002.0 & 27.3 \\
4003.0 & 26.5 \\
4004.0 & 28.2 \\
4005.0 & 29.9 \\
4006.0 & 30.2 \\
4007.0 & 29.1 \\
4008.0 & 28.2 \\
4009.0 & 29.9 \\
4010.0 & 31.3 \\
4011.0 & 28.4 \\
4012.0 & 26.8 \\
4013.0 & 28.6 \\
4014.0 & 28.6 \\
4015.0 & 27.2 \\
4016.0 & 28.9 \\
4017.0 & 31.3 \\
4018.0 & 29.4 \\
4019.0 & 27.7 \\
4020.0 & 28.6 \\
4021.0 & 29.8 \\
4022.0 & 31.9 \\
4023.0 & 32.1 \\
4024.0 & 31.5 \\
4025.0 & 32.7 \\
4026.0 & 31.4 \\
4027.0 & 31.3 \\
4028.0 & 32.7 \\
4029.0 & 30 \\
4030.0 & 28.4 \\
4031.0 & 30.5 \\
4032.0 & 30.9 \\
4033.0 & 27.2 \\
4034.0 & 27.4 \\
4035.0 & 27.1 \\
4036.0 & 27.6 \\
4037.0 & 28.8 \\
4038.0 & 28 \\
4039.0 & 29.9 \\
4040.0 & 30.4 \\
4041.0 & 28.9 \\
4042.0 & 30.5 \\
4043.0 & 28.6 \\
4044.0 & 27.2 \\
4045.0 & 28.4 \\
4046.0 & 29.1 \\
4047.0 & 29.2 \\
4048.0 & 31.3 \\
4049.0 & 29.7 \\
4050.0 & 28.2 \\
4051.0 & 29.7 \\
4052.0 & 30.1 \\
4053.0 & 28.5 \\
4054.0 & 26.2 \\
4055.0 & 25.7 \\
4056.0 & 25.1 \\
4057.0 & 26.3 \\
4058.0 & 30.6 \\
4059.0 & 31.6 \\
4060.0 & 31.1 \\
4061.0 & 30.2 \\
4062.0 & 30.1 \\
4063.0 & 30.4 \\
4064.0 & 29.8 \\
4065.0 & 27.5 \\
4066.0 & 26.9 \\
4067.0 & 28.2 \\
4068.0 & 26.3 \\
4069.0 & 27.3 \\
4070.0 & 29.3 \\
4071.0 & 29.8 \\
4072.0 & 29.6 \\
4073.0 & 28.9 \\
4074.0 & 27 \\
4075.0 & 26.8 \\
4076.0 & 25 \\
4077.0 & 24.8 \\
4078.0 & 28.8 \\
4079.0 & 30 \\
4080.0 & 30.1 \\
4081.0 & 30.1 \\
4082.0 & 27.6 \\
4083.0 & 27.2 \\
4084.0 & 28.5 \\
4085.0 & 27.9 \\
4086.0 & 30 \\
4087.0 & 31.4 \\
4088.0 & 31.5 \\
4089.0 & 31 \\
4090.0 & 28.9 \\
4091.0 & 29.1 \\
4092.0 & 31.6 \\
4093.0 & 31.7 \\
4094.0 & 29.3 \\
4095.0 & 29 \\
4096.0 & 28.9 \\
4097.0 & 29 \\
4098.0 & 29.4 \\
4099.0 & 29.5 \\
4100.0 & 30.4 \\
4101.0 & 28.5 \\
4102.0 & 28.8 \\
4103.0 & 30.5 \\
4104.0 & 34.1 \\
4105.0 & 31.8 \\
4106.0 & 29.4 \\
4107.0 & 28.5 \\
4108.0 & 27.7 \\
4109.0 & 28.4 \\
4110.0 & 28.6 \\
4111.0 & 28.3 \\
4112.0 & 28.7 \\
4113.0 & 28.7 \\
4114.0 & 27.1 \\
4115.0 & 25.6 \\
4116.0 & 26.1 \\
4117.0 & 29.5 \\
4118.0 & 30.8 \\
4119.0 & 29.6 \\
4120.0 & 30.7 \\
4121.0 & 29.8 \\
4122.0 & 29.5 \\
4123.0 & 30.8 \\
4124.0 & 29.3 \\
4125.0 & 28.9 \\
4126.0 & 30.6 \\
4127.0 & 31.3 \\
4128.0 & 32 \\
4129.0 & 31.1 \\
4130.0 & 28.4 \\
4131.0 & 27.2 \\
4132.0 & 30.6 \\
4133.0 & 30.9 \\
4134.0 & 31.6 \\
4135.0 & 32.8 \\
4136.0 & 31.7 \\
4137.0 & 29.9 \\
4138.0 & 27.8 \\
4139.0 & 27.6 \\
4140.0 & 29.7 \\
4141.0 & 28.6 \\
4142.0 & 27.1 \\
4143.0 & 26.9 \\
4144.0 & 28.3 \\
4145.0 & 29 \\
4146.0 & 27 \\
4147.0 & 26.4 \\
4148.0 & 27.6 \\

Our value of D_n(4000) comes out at 1.92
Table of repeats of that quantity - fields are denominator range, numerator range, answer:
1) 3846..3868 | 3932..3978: 1.11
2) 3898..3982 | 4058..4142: 1.89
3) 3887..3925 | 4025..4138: 1.66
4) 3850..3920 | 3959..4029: 1.46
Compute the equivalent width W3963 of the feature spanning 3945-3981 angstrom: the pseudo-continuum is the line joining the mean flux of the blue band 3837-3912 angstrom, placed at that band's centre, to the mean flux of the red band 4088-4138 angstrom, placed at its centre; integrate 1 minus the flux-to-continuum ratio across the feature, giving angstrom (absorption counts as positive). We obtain 7.37 angstrom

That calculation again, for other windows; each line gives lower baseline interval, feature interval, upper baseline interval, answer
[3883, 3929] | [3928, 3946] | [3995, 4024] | 7.9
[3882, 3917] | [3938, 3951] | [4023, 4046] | 4.3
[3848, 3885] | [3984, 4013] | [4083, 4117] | -4.7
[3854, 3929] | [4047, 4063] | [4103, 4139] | -1.8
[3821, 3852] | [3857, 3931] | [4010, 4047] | 3.7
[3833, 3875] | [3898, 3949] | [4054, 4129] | 4.7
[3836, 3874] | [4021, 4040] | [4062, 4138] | -3.7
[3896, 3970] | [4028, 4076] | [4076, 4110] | -4.6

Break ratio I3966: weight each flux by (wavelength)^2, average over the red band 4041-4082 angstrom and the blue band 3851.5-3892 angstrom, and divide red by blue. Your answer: 2.0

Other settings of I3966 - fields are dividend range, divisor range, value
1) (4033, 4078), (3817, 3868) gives 2.26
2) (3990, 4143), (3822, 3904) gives 2.14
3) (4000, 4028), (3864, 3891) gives 2.00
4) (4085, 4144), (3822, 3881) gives 2.37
